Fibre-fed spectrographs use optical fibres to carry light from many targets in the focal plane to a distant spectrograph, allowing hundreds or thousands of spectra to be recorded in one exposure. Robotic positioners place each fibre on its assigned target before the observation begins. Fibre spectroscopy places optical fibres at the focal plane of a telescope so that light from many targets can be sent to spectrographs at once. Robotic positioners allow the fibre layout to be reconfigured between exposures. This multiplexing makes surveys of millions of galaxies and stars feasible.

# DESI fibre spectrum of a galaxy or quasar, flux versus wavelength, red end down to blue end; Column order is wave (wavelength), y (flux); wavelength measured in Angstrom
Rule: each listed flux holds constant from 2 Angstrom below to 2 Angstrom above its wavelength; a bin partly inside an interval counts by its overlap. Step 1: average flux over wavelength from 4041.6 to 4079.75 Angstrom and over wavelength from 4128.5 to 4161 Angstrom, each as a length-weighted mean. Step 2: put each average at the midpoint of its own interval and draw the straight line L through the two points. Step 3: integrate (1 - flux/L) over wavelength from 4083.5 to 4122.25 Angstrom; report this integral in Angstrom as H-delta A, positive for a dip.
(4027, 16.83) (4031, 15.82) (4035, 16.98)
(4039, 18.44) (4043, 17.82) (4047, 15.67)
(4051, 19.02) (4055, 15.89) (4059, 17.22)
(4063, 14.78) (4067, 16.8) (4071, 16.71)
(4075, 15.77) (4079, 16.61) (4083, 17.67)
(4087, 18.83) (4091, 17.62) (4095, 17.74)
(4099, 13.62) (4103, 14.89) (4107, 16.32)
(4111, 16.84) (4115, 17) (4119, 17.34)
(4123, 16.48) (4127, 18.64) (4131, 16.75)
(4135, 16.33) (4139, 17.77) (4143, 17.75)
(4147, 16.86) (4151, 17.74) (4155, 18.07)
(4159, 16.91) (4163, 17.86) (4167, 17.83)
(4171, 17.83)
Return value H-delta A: 0.5 Angstrom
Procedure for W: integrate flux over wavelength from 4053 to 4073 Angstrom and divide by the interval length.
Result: 16.3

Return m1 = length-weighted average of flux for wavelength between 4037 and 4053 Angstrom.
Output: 17.7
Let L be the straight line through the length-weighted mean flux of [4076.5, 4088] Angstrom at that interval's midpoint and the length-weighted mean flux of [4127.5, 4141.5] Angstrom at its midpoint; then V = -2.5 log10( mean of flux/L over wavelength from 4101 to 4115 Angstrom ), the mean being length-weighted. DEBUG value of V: 0.08 mag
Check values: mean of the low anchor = 17.5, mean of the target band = 16.2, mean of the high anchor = 17.2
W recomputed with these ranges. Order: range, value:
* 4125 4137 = 17.2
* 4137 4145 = 17.8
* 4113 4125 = 16.9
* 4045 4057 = 16.9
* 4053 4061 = 16.6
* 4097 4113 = 15.4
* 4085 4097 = 18.1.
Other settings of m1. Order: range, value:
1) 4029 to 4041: 17.1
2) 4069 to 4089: 17.1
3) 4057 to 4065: 16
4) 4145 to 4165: 17.5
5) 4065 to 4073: 16.8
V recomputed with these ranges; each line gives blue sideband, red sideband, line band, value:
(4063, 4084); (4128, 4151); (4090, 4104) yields 0.05 mag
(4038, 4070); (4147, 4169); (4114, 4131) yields 0.00 mag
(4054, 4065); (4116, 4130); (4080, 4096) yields -0.08 mag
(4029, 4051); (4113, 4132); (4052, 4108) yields 0.04 mag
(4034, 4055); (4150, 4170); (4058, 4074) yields 0.08 mag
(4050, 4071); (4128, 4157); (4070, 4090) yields -0.02 mag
